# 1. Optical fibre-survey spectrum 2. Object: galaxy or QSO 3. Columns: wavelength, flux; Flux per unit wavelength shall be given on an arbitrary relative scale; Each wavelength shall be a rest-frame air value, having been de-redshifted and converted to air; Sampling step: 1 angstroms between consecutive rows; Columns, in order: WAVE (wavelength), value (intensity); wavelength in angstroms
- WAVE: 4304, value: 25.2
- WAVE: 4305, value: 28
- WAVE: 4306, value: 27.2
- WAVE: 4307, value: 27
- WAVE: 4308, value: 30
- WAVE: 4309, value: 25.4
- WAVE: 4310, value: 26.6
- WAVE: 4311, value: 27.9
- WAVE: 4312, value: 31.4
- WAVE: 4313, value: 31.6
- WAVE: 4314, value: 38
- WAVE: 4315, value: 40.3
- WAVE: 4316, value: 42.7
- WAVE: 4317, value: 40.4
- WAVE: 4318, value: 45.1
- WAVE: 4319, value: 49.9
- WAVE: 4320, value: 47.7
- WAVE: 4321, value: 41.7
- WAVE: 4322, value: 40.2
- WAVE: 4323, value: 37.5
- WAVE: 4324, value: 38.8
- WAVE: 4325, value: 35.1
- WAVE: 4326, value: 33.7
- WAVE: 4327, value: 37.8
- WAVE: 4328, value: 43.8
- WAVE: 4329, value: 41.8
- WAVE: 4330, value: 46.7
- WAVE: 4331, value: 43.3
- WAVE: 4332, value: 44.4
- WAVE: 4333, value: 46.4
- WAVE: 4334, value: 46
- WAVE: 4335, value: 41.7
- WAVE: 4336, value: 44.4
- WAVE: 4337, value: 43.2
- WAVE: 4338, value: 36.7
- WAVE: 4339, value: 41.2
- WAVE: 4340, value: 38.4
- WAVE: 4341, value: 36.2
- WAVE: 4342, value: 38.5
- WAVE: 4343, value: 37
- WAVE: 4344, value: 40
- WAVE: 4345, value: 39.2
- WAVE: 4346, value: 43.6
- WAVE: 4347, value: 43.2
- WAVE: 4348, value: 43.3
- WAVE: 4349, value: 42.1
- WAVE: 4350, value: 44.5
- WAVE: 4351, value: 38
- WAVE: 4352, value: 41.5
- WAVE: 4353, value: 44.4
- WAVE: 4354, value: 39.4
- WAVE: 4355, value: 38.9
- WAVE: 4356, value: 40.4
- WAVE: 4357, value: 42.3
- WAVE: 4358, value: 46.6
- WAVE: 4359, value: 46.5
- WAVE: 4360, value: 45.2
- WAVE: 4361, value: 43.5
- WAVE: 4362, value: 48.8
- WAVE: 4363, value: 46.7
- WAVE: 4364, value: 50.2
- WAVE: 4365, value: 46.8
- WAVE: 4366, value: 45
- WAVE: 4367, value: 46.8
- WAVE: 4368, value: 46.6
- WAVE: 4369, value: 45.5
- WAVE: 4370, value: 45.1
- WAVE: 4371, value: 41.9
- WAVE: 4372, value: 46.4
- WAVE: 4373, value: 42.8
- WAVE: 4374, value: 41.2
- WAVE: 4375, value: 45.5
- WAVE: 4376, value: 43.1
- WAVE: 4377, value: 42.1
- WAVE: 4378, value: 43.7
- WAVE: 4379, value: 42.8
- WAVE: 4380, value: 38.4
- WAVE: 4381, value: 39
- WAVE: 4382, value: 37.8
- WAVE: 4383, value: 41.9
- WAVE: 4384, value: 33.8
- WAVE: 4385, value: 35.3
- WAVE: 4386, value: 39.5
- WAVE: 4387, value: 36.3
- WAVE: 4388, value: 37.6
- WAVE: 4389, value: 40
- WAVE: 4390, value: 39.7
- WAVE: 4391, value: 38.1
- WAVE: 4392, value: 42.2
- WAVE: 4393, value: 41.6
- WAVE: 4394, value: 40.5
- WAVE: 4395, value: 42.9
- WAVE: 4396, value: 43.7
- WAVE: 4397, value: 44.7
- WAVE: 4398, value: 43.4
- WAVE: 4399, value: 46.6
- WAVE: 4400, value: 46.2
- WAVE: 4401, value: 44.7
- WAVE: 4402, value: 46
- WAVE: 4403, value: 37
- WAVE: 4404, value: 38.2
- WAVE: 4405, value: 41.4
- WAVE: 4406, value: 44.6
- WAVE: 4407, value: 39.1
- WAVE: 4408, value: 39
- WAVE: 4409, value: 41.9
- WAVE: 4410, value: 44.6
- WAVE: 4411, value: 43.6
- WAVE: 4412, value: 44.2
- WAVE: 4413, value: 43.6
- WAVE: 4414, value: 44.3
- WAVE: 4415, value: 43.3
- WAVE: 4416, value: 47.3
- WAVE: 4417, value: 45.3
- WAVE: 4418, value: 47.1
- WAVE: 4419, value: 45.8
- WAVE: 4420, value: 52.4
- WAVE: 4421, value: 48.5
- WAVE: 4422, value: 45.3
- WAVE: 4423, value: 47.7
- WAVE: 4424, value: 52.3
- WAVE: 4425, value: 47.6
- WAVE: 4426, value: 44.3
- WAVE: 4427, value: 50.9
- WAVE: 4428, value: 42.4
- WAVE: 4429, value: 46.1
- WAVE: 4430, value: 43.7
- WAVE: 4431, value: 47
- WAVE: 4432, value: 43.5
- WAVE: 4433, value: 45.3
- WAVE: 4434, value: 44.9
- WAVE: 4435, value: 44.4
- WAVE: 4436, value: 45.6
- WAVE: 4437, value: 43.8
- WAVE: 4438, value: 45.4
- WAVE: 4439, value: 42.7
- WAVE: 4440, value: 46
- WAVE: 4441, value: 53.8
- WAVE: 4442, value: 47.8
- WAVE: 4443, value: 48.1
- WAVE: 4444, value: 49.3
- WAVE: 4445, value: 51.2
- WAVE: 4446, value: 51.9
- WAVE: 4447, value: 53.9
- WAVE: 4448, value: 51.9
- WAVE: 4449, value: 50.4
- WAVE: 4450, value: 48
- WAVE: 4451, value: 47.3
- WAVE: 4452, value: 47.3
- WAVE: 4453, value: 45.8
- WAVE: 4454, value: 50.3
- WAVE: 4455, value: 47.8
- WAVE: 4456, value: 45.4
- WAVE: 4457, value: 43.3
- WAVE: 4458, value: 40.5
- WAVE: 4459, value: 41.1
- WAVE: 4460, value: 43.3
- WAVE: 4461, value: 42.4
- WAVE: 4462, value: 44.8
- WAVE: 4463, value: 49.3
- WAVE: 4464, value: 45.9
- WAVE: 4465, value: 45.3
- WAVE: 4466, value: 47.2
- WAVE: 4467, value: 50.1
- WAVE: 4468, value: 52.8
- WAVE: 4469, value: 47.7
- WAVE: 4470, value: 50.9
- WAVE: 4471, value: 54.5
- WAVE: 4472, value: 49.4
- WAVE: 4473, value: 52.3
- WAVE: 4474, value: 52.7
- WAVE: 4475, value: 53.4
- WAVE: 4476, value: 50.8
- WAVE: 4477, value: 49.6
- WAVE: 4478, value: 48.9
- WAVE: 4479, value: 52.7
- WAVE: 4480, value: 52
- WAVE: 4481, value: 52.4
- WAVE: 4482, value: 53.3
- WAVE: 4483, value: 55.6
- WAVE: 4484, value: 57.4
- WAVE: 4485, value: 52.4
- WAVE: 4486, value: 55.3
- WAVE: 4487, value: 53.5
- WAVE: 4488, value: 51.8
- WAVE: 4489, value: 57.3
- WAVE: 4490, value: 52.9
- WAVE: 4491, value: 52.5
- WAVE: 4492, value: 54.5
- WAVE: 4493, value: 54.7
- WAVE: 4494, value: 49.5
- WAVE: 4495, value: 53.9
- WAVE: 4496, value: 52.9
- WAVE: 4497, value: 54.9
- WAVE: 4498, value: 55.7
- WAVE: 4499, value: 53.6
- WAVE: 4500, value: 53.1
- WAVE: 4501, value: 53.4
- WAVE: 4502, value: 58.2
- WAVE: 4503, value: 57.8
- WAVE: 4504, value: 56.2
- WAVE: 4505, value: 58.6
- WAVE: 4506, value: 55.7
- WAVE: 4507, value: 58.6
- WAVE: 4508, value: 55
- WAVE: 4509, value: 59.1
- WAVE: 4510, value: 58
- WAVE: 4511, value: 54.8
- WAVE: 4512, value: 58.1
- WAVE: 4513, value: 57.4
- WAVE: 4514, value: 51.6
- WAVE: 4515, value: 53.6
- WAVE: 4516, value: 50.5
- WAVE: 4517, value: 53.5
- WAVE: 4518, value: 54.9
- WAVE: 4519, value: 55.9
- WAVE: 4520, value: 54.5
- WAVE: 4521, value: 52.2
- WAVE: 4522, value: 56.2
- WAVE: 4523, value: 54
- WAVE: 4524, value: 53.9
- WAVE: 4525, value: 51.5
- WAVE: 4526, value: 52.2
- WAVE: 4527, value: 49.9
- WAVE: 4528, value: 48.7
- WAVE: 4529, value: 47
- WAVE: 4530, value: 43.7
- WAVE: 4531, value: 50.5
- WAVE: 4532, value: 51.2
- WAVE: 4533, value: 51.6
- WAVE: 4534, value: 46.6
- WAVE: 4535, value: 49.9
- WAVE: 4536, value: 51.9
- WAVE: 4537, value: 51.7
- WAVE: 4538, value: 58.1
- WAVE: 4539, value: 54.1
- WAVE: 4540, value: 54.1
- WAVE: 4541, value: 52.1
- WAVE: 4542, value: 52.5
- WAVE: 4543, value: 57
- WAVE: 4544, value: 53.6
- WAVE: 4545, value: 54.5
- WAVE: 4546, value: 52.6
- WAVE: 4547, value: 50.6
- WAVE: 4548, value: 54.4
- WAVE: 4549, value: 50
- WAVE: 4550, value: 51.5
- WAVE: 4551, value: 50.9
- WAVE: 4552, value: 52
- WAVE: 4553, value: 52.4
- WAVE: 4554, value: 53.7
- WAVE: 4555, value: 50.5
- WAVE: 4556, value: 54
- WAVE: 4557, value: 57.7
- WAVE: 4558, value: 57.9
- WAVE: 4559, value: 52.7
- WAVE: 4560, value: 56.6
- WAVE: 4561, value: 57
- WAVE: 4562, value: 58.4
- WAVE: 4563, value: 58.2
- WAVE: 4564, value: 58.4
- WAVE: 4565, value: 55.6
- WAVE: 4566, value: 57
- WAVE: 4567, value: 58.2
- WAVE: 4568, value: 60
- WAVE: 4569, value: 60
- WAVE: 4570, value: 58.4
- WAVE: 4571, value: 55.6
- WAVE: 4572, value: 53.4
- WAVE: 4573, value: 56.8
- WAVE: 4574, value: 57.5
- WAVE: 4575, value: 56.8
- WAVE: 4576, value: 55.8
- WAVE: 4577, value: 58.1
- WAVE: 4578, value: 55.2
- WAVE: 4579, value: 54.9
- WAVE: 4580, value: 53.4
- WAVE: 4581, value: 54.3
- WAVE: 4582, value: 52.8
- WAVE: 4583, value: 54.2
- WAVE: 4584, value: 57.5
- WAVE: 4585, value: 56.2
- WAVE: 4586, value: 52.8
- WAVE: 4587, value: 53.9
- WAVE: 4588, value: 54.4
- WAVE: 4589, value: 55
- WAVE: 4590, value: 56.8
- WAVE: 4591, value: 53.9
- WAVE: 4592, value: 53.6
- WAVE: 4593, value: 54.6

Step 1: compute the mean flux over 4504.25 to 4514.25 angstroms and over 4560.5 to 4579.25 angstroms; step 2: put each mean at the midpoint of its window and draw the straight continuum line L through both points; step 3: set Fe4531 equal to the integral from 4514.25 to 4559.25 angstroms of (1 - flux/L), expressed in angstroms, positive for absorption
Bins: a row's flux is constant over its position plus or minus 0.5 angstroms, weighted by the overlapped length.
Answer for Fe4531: 3.5 angstroms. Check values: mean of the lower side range 56.8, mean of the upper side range 57.2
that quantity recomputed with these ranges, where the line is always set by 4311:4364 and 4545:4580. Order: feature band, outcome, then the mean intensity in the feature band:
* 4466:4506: -2.1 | 53.3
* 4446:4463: 0.7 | 46.7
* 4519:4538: 0.7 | 51.3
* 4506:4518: -0.7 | 55.5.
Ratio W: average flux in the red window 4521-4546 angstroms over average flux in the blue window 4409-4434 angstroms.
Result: 1.1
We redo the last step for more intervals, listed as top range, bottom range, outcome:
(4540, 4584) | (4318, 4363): 1.31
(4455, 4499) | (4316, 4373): 1.19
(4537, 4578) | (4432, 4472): 1.17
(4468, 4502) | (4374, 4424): 1.24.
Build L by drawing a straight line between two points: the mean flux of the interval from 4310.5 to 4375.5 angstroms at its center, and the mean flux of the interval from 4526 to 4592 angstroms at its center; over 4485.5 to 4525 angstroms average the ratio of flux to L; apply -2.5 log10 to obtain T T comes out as -0.08 mag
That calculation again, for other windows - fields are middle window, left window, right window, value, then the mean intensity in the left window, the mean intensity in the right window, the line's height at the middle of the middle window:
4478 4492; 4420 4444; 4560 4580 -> -0.06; 46.6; 57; 50.6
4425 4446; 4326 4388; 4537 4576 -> 0.02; 42.2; 55.1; 47.3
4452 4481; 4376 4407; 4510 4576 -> -0.02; 41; 53.9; 47.4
